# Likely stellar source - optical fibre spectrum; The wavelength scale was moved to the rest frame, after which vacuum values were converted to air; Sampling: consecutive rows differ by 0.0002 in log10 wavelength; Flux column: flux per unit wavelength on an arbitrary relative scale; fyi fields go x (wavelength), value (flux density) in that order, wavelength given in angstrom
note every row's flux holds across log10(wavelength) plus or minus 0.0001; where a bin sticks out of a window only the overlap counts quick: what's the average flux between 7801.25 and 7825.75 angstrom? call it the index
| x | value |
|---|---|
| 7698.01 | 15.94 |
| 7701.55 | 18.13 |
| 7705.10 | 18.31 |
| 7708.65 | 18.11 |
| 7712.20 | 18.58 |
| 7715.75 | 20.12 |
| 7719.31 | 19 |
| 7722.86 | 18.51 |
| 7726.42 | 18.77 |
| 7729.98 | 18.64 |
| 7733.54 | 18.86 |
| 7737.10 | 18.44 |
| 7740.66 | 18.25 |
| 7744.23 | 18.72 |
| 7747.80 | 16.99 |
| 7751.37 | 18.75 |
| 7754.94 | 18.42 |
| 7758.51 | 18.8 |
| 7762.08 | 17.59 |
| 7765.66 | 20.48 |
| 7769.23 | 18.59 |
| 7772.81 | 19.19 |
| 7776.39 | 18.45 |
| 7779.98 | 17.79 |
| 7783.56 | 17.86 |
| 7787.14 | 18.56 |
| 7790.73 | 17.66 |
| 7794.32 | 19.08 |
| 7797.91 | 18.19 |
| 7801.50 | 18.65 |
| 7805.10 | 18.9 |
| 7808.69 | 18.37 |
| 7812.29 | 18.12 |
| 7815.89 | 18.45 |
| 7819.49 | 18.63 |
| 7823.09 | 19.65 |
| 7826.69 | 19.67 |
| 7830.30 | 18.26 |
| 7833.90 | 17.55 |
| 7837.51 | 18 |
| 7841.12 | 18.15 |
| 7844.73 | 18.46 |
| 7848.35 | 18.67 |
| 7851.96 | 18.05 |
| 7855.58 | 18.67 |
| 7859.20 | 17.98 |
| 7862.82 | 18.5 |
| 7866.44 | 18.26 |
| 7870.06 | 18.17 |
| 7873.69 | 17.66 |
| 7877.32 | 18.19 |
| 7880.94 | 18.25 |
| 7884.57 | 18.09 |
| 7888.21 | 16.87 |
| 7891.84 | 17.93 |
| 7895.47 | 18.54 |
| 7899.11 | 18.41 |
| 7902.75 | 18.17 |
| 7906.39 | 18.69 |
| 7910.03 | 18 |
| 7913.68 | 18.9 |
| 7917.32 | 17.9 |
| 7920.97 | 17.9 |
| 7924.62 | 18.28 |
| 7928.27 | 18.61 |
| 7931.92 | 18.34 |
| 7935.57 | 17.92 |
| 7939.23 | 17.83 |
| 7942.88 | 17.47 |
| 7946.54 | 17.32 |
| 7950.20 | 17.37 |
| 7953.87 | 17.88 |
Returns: 18.7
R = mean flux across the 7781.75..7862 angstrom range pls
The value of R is 18.4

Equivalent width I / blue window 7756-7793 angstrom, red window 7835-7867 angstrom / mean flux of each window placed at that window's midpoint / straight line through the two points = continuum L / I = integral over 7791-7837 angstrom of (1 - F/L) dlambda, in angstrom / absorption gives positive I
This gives -0.5 angstrom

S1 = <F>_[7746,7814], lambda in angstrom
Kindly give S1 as 18.4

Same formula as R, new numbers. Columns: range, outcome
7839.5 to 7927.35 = 18.2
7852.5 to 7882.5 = 18.2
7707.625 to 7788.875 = 18.6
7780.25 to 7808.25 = 18.4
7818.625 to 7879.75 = 18.4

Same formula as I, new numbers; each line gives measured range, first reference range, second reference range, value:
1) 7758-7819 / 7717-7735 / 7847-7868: 0.24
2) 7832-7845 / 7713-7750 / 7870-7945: 0.22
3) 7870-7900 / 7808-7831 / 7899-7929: 0.74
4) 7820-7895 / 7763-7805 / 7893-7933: 0.72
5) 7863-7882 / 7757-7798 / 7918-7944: 0.11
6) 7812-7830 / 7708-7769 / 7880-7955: -0.54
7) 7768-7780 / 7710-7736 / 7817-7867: 0.07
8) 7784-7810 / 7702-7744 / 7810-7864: 0.10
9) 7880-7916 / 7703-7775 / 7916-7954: -0.29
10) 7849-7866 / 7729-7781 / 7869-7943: -0.07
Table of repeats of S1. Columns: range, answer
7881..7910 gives 18.1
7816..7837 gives 18.7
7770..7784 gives 18.4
